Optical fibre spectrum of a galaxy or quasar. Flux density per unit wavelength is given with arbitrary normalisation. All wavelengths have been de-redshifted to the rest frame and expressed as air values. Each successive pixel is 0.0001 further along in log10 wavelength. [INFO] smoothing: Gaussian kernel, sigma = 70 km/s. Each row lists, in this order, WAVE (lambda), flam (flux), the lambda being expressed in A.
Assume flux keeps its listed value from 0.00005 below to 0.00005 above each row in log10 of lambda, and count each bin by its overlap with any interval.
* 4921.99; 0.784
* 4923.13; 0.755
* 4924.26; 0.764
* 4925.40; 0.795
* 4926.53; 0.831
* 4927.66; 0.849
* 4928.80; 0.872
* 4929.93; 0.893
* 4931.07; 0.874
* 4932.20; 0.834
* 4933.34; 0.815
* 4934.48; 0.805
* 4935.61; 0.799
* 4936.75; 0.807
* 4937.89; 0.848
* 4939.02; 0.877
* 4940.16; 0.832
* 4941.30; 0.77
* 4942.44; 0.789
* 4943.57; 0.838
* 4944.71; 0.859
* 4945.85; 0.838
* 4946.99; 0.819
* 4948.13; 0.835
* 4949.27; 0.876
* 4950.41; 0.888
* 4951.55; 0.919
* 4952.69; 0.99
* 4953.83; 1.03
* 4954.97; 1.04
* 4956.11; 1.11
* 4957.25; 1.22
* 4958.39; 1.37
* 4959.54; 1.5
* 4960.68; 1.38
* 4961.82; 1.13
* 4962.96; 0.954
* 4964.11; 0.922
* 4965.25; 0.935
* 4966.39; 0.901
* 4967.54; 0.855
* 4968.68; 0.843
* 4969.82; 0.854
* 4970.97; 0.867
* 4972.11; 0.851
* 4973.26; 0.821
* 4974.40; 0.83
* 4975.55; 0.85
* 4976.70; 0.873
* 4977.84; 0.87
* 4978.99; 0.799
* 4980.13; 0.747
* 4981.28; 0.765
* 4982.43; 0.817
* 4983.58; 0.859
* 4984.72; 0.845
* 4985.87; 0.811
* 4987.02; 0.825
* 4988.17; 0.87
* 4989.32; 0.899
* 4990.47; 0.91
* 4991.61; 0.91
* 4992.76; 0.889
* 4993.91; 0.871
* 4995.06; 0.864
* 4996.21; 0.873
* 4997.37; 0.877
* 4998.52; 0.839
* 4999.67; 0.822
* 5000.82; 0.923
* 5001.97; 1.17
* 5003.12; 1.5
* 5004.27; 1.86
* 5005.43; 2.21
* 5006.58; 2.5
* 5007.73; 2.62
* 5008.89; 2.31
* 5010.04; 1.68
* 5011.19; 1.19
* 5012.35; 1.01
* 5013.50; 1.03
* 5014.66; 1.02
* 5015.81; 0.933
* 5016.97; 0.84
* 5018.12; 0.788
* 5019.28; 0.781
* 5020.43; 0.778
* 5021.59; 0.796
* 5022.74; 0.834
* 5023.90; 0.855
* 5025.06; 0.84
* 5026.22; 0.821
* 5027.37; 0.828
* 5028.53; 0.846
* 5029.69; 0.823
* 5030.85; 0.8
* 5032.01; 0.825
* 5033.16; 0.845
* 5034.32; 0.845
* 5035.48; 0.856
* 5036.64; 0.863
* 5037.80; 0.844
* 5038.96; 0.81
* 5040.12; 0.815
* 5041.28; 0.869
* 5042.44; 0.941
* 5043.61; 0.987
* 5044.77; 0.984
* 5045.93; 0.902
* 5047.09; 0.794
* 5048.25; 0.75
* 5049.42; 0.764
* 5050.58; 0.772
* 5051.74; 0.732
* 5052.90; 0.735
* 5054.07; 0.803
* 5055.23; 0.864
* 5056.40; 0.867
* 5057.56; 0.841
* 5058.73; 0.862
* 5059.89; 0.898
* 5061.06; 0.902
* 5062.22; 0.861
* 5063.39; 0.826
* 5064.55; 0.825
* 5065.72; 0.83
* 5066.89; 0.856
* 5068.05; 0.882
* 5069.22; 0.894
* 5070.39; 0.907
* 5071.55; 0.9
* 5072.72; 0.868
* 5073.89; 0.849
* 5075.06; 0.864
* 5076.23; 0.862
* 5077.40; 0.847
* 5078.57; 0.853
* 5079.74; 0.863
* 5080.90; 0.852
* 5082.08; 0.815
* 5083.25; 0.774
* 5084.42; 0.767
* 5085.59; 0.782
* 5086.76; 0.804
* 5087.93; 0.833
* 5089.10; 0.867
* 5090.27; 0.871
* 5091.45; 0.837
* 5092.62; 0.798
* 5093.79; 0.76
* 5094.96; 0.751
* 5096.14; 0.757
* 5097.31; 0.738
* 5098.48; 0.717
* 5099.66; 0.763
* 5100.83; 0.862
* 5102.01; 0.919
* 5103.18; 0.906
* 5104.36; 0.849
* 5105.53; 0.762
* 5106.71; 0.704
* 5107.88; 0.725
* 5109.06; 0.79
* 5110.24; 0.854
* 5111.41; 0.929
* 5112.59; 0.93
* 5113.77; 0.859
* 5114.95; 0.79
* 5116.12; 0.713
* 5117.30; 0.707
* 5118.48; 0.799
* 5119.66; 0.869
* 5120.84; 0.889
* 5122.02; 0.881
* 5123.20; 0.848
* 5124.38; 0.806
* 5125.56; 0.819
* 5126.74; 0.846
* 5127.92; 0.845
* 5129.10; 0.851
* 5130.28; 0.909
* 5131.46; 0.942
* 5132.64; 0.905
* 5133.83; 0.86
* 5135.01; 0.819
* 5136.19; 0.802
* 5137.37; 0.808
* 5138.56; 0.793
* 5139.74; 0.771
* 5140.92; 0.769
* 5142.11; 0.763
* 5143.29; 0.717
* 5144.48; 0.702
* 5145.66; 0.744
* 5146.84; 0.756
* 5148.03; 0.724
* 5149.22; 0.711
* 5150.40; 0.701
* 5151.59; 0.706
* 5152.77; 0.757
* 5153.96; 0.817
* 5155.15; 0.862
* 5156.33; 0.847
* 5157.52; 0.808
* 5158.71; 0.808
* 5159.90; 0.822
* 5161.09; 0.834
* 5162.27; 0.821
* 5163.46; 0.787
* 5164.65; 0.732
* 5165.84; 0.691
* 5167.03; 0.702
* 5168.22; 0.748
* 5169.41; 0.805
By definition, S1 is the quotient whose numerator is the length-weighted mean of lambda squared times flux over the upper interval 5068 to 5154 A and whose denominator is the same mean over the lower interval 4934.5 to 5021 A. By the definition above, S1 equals 0.8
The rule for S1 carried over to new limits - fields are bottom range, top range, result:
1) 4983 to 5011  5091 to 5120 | 0.68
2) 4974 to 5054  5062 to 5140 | 0.87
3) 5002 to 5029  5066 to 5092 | 0.69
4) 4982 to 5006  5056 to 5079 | 0.87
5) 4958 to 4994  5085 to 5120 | 0.93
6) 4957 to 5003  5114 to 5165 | 0.92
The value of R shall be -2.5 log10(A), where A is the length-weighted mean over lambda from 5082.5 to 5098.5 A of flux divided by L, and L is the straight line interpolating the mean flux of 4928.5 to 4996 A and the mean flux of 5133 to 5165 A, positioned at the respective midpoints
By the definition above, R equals 0.04 mag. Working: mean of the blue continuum 0.904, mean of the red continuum 0.781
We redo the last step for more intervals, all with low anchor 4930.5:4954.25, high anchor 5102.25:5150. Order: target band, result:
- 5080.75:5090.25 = 0.01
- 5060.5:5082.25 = -0.05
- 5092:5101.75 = 0.06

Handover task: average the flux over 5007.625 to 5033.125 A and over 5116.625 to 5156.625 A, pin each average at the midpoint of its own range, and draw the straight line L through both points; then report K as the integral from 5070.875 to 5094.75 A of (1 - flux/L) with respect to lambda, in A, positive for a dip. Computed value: 1.9 A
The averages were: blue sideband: 1.02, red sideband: 0.804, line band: 0.833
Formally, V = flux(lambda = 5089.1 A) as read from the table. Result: 0.867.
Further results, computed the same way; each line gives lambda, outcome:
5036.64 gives 0.863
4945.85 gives 0.838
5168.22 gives 0.748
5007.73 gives 2.62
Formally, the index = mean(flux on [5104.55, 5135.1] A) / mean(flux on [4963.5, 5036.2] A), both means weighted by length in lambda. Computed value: 0.83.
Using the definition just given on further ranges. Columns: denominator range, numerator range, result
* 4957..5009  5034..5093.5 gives 0.78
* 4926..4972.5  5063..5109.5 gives 0.88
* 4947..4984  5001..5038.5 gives 1.20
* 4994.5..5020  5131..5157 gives 0.60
